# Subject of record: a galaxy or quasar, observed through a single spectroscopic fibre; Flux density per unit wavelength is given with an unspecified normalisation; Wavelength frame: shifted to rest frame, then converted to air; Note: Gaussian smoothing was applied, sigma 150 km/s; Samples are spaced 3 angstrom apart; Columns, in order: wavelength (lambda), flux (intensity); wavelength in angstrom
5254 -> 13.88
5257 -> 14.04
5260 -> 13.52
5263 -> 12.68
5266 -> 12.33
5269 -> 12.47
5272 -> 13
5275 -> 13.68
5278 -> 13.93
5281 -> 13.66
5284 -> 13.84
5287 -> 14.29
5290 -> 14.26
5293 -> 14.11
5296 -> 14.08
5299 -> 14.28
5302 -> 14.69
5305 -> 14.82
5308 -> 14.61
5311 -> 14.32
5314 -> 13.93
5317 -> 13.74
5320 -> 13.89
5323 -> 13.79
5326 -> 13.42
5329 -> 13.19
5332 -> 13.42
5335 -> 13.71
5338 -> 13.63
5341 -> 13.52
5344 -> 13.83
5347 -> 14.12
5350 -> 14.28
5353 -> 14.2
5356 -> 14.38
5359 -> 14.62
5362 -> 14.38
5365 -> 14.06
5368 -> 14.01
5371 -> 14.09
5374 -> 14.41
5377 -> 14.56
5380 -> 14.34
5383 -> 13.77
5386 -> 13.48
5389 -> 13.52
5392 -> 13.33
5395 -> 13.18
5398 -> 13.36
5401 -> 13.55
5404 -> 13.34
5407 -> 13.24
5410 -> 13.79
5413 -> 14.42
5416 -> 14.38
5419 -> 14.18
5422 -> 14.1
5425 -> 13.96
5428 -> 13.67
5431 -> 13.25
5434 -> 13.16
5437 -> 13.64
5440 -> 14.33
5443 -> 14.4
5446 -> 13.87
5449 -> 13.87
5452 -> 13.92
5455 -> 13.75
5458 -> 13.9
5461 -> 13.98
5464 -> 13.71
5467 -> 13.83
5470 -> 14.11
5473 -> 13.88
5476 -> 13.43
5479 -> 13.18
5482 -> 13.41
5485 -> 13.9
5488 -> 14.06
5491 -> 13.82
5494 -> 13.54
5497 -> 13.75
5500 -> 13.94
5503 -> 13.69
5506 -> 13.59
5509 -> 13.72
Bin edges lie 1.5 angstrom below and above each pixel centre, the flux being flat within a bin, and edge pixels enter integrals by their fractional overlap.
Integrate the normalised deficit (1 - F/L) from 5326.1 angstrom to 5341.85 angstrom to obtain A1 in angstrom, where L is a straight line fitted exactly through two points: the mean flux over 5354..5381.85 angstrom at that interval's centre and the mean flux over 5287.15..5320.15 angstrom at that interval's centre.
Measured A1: 0.88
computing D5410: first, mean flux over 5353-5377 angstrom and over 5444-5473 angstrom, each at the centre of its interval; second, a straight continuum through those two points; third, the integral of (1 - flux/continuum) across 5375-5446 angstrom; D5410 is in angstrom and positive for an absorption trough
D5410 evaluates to 1.6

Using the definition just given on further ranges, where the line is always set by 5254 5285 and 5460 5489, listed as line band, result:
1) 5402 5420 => -0.3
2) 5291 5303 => -0.8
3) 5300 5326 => -1.5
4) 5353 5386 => -1.7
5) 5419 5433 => -0.1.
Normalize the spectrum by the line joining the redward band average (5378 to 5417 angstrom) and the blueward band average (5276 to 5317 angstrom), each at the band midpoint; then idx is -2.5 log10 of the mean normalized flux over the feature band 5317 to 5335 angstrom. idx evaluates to 0.037 mag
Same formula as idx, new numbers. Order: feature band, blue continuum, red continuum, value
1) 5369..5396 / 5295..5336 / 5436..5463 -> 0.009 mag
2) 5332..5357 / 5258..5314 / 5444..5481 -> -0.009 mag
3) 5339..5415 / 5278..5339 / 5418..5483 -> -0.001 mag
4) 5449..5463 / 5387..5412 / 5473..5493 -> -0.024 mag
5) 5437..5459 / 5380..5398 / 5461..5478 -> -0.021 mag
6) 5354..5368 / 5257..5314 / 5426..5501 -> -0.040 mag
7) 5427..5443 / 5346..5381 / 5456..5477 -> 0.023 mag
